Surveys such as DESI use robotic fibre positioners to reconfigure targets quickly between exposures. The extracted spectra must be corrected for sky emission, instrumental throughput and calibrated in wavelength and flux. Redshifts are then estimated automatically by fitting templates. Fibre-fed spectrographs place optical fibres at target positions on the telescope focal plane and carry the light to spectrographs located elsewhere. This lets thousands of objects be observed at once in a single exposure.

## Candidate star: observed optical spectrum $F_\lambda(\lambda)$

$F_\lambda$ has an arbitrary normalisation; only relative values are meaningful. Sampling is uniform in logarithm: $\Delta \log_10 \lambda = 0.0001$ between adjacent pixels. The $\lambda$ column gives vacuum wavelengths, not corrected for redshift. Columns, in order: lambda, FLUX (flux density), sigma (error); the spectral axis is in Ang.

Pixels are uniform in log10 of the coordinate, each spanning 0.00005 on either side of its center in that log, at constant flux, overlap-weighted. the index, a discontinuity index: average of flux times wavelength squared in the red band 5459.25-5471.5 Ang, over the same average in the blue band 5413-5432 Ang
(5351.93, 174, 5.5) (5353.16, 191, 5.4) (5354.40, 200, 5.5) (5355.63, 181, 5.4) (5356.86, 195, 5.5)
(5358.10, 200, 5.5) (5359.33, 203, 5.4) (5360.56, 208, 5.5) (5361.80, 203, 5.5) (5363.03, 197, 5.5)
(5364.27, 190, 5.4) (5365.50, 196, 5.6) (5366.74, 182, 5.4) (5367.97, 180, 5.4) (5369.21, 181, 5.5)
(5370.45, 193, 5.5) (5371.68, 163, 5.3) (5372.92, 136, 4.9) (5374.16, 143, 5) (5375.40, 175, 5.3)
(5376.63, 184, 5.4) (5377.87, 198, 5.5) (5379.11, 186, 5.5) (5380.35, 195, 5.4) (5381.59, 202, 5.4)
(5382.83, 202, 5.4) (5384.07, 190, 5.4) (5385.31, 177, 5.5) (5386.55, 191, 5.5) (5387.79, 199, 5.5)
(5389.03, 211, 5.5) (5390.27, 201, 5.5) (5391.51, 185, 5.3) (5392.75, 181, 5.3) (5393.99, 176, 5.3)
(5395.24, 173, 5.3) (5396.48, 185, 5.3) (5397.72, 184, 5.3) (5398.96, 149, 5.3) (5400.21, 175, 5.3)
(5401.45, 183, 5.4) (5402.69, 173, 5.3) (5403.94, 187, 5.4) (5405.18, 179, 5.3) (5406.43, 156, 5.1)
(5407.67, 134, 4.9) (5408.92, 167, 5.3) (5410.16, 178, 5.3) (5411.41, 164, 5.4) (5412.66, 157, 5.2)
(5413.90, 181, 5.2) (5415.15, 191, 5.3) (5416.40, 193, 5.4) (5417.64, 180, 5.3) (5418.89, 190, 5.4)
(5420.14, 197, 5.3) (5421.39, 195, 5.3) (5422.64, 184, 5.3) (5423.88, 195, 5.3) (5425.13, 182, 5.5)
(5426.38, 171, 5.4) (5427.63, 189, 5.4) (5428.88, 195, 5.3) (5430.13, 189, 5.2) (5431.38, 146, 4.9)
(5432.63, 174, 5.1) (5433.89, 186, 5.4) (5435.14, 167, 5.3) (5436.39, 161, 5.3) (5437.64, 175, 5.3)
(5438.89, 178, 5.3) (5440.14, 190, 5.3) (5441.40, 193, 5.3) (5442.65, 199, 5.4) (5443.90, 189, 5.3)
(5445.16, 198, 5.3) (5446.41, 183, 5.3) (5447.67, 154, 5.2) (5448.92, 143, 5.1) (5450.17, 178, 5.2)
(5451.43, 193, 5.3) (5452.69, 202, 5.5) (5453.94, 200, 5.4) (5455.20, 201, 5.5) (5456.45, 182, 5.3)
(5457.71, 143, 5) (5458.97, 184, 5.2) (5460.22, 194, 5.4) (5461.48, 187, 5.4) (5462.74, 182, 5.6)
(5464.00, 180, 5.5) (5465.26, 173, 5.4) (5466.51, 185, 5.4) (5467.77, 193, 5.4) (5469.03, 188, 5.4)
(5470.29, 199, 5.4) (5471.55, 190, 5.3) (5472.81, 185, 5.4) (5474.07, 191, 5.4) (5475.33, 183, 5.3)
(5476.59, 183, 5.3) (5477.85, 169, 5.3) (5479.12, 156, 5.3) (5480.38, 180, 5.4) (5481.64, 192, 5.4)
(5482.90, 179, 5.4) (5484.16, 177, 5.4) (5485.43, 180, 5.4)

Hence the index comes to 1.03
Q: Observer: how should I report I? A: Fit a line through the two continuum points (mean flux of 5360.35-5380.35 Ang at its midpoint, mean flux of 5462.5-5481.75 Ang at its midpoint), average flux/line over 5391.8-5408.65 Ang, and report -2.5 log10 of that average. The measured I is 0.063 mag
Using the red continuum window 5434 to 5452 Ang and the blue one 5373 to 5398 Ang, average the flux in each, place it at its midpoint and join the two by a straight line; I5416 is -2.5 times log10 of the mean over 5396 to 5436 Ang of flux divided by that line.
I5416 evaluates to 0.03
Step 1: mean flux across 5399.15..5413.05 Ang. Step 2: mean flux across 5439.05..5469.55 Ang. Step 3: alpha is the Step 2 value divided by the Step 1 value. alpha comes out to 1.1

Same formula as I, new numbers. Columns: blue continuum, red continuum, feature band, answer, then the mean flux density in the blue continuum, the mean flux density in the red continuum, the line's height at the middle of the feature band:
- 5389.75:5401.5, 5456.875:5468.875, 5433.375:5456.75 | -0.02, 179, 180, 180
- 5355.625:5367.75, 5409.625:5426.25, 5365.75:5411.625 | 0.06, 196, 183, 190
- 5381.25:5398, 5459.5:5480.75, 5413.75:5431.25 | 0.00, 190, 183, 187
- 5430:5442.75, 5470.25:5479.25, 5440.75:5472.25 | -0.03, 177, 182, 180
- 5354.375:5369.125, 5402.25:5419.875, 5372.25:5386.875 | 0.03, 194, 174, 187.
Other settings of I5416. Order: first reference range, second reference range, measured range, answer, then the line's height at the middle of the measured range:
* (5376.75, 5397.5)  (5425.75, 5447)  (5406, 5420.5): 0.07 mag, 186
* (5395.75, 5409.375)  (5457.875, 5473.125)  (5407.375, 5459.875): -0.01 mag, 178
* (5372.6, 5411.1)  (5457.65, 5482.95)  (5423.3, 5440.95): 0.02 mag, 181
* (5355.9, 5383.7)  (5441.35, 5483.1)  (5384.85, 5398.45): -0.01 mag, 186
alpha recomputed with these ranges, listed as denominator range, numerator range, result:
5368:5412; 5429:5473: 1.02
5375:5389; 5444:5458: 0.94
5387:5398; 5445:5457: 0.97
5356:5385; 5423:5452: 0.96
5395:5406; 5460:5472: 1.06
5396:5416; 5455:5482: 1.06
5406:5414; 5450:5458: 1.16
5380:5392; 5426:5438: 0.90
